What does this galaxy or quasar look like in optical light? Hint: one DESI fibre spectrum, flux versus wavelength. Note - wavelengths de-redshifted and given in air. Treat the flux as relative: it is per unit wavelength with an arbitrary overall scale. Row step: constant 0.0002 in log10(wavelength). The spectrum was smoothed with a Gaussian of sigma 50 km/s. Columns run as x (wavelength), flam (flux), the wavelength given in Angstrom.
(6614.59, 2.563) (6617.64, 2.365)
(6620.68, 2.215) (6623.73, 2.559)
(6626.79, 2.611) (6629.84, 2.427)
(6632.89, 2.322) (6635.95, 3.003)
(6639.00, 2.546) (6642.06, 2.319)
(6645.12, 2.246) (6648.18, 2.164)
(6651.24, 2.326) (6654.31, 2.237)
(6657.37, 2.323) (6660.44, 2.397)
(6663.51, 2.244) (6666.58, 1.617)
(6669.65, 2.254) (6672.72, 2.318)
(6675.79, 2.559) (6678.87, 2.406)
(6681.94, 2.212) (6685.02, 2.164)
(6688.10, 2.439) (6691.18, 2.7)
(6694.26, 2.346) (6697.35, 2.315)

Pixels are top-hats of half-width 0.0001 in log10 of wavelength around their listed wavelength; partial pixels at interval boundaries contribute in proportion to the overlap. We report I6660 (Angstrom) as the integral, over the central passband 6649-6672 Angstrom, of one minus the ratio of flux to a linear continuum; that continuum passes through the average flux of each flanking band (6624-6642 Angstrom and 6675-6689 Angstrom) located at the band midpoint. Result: 2.2 Angstrom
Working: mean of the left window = 2.56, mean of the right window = 2.34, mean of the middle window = 2.2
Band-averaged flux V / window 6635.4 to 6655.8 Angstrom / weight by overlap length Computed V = 2.38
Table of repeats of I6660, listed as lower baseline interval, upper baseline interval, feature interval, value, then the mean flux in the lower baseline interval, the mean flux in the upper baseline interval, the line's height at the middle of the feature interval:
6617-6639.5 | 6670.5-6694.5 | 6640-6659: 1.4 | 2.51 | 2.39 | 2.46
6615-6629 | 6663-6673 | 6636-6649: -0.7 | 2.45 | 2.07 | 2.28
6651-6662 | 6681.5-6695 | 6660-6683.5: 1.1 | 2.32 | 2.39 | 2.35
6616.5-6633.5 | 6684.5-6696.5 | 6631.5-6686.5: 2.5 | 2.42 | 2.43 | 2.43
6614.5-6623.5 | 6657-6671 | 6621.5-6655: -2.2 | 2.38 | 2.15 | 2.28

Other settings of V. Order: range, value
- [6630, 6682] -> 2.33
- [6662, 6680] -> 2.23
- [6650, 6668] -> 2.19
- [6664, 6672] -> 2.02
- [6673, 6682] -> 2.41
